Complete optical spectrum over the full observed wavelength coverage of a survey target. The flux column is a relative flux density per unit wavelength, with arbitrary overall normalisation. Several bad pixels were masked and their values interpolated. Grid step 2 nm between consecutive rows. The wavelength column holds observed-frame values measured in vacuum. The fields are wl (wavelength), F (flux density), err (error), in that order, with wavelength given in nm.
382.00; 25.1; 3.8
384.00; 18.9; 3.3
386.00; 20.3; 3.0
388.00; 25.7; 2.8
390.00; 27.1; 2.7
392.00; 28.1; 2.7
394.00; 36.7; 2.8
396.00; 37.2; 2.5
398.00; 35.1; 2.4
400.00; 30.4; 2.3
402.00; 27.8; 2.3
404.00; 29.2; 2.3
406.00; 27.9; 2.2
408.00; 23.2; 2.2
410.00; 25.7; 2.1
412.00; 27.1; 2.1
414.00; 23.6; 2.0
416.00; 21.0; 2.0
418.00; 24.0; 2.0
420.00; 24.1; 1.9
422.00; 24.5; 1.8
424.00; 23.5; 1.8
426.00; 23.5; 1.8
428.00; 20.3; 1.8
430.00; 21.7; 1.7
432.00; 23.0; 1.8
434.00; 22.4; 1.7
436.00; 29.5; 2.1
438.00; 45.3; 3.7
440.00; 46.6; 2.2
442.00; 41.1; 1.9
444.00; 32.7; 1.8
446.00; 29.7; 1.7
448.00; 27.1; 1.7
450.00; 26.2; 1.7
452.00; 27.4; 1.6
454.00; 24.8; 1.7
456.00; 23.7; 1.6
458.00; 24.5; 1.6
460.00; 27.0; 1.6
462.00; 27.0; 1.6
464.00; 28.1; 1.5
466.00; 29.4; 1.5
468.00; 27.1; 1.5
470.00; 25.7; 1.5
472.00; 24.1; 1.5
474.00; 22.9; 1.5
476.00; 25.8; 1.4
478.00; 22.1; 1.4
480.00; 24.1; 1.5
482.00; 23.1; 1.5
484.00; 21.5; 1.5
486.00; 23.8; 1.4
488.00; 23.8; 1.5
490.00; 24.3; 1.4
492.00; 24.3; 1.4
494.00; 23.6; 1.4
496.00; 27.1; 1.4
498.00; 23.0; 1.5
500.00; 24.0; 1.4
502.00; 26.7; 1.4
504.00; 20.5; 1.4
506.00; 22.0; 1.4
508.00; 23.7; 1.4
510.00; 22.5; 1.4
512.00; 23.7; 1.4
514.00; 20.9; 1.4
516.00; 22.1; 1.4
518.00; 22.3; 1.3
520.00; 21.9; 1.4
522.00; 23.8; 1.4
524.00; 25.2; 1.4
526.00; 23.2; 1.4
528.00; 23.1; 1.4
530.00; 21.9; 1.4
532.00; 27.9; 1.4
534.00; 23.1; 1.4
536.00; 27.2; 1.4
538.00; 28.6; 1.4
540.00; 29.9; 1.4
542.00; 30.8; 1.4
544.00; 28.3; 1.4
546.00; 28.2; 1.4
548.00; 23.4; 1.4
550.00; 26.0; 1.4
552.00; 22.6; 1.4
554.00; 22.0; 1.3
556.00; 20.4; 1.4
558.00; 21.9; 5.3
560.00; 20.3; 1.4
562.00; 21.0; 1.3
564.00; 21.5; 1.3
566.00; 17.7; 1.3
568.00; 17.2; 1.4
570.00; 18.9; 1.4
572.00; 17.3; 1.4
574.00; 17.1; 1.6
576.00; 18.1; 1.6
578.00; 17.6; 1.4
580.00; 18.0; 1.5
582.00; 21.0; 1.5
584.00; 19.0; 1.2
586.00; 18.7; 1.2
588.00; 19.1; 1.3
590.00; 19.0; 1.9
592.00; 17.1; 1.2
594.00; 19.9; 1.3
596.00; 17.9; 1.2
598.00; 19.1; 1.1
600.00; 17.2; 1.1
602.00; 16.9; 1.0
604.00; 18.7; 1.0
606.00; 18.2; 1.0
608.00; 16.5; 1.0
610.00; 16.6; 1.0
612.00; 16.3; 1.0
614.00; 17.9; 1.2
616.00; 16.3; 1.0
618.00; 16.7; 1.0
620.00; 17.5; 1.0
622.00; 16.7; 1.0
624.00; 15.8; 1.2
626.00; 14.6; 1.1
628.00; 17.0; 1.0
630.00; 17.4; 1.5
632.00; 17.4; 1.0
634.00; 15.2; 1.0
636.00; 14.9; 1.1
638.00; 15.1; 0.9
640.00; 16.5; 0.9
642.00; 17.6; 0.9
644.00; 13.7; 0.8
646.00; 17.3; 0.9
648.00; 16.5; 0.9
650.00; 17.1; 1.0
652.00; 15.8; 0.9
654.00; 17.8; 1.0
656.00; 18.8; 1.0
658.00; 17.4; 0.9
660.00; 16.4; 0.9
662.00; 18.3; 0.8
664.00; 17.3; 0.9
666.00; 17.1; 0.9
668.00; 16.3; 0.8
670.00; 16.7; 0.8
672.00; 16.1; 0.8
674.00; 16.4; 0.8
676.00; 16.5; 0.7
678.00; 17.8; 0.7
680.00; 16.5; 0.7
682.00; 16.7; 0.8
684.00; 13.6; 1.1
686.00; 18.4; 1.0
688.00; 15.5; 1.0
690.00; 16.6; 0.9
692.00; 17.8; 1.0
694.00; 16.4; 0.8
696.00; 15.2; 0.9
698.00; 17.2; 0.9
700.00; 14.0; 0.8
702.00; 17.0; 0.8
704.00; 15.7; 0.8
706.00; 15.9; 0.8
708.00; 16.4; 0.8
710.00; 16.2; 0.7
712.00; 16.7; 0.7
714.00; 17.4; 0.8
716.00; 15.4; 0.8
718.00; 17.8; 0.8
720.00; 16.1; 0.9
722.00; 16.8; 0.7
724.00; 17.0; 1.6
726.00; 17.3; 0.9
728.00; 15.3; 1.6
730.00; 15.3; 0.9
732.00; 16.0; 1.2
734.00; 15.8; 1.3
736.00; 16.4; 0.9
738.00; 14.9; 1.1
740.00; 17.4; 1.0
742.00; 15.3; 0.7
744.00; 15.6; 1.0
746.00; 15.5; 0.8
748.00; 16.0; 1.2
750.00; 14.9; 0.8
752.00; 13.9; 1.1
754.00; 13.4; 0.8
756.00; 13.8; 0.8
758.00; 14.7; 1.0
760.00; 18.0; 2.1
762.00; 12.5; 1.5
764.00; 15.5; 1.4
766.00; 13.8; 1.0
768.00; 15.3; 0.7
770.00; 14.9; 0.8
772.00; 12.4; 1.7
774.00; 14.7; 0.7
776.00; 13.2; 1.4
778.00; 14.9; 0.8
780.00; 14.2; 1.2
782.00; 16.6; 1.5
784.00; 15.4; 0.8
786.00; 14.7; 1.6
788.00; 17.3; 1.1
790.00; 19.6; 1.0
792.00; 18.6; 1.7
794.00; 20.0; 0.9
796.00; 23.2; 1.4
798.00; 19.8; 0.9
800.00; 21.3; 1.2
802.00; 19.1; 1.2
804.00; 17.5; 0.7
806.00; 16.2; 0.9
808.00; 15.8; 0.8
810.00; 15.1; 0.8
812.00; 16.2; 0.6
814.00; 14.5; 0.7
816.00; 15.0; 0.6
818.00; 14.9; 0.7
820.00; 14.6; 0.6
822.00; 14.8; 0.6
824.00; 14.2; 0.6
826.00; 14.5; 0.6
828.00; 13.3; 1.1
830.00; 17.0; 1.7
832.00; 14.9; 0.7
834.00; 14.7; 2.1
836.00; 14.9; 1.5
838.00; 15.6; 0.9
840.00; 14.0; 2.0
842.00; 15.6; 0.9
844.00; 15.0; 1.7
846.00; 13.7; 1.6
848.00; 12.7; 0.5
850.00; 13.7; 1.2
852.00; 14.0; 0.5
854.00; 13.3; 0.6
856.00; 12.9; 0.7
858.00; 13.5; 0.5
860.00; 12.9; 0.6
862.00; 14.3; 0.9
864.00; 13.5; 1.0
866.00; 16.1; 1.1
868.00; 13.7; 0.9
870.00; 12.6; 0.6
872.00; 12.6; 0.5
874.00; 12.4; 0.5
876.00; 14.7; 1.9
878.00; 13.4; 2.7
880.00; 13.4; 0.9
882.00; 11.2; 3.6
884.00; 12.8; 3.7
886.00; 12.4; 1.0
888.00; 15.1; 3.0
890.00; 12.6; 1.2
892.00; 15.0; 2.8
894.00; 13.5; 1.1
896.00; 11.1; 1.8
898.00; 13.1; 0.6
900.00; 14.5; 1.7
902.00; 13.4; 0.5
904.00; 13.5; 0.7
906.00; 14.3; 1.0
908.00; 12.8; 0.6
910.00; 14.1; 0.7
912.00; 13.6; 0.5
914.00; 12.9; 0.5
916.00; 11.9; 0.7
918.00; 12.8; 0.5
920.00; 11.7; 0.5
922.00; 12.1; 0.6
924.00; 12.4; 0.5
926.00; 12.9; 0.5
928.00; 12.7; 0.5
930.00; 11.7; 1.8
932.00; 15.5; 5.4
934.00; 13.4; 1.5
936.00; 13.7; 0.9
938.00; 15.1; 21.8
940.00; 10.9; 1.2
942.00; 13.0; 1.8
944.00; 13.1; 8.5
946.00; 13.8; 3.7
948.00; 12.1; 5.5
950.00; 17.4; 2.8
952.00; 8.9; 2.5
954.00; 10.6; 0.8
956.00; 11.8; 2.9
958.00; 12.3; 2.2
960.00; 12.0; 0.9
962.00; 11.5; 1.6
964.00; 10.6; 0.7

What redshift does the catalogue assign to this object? 1.84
